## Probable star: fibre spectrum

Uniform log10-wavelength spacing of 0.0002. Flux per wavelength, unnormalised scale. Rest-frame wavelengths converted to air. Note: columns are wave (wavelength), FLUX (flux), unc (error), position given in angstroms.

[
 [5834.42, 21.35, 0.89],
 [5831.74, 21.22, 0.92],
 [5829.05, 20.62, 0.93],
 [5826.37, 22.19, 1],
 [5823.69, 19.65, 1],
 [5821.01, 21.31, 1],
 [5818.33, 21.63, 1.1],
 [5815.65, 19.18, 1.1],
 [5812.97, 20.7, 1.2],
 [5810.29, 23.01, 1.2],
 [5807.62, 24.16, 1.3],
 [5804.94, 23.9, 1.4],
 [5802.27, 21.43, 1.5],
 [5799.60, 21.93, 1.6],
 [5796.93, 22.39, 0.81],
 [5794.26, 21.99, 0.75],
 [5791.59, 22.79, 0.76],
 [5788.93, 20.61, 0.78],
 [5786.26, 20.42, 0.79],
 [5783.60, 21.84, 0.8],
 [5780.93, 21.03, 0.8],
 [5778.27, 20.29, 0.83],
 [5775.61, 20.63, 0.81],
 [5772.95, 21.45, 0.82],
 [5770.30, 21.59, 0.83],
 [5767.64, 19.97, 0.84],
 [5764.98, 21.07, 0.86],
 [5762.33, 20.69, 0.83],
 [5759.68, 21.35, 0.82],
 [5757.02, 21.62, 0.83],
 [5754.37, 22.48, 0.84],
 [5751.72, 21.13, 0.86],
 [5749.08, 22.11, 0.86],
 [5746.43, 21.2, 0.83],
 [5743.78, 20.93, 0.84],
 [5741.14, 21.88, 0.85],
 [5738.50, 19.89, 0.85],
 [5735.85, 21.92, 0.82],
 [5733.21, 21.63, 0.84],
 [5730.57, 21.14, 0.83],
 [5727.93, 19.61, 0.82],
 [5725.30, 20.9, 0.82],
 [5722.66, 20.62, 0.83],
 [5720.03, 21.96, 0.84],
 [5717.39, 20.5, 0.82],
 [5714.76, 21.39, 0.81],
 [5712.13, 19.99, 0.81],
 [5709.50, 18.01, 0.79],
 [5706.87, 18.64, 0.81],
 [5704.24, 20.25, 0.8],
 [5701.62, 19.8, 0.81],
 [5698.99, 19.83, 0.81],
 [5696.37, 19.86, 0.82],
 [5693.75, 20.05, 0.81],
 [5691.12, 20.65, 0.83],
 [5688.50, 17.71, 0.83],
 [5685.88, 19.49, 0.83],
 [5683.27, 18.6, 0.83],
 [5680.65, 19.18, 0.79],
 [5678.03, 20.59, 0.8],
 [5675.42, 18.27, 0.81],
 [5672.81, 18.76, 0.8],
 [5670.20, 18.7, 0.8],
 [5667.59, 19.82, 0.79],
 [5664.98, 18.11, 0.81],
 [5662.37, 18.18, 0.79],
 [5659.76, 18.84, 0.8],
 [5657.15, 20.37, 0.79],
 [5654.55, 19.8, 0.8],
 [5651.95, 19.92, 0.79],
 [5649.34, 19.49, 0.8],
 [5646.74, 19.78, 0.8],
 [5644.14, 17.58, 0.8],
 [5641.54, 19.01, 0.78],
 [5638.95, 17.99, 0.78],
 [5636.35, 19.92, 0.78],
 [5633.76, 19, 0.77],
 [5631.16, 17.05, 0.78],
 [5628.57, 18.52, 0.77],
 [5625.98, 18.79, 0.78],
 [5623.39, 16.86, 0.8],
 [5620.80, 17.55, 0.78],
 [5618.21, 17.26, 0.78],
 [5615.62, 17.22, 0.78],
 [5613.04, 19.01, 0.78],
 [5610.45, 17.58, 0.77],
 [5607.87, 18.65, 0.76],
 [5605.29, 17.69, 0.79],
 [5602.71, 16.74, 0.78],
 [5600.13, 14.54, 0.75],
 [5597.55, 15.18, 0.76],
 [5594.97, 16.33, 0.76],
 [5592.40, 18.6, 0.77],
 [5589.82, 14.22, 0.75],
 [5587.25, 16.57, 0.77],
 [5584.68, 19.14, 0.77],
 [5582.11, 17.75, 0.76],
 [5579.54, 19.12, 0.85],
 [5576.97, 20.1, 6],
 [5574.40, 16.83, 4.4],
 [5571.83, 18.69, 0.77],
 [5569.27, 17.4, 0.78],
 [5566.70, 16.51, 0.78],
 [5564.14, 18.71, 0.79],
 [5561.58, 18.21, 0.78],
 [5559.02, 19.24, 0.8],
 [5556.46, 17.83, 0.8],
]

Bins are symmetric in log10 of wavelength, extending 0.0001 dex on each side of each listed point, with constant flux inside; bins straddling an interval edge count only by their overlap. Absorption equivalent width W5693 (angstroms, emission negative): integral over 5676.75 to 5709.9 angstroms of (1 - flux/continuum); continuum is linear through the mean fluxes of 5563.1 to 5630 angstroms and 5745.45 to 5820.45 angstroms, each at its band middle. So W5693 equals 0.2 angstroms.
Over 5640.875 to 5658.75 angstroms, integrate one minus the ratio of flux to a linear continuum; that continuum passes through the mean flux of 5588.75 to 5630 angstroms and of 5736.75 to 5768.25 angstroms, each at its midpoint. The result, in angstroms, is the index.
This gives -1.07 angstroms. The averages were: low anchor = 17.2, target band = 19.4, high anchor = 21.2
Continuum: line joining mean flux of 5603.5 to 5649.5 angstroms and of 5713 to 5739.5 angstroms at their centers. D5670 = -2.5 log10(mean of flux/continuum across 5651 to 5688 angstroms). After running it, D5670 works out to 0.01 mag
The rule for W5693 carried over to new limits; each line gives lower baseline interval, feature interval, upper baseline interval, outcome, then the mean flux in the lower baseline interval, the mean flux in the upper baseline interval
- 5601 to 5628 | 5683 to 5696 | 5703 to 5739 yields 0.2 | 17.7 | 20.5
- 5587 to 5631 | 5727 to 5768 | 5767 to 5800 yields -1.5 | 17.1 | 21.3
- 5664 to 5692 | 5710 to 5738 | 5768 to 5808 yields -1.0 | 19.1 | 21.7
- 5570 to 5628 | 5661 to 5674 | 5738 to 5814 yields 0.2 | 17.5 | 21.6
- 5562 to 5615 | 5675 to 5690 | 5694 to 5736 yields 0.4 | 17.5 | 20.3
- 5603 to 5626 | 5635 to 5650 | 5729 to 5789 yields -0.4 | 17.7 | 21.2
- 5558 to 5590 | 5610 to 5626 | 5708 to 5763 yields 1.0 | 18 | 21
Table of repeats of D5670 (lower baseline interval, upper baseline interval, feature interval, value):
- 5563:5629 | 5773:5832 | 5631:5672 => -0.03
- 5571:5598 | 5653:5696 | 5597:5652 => 0.02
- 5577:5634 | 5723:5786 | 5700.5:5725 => 0.00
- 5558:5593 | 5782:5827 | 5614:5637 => 0.04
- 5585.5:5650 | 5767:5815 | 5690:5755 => -0.03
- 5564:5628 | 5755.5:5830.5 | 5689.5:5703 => -0.03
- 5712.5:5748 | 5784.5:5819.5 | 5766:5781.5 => 0.04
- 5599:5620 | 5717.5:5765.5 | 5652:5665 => -0.03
